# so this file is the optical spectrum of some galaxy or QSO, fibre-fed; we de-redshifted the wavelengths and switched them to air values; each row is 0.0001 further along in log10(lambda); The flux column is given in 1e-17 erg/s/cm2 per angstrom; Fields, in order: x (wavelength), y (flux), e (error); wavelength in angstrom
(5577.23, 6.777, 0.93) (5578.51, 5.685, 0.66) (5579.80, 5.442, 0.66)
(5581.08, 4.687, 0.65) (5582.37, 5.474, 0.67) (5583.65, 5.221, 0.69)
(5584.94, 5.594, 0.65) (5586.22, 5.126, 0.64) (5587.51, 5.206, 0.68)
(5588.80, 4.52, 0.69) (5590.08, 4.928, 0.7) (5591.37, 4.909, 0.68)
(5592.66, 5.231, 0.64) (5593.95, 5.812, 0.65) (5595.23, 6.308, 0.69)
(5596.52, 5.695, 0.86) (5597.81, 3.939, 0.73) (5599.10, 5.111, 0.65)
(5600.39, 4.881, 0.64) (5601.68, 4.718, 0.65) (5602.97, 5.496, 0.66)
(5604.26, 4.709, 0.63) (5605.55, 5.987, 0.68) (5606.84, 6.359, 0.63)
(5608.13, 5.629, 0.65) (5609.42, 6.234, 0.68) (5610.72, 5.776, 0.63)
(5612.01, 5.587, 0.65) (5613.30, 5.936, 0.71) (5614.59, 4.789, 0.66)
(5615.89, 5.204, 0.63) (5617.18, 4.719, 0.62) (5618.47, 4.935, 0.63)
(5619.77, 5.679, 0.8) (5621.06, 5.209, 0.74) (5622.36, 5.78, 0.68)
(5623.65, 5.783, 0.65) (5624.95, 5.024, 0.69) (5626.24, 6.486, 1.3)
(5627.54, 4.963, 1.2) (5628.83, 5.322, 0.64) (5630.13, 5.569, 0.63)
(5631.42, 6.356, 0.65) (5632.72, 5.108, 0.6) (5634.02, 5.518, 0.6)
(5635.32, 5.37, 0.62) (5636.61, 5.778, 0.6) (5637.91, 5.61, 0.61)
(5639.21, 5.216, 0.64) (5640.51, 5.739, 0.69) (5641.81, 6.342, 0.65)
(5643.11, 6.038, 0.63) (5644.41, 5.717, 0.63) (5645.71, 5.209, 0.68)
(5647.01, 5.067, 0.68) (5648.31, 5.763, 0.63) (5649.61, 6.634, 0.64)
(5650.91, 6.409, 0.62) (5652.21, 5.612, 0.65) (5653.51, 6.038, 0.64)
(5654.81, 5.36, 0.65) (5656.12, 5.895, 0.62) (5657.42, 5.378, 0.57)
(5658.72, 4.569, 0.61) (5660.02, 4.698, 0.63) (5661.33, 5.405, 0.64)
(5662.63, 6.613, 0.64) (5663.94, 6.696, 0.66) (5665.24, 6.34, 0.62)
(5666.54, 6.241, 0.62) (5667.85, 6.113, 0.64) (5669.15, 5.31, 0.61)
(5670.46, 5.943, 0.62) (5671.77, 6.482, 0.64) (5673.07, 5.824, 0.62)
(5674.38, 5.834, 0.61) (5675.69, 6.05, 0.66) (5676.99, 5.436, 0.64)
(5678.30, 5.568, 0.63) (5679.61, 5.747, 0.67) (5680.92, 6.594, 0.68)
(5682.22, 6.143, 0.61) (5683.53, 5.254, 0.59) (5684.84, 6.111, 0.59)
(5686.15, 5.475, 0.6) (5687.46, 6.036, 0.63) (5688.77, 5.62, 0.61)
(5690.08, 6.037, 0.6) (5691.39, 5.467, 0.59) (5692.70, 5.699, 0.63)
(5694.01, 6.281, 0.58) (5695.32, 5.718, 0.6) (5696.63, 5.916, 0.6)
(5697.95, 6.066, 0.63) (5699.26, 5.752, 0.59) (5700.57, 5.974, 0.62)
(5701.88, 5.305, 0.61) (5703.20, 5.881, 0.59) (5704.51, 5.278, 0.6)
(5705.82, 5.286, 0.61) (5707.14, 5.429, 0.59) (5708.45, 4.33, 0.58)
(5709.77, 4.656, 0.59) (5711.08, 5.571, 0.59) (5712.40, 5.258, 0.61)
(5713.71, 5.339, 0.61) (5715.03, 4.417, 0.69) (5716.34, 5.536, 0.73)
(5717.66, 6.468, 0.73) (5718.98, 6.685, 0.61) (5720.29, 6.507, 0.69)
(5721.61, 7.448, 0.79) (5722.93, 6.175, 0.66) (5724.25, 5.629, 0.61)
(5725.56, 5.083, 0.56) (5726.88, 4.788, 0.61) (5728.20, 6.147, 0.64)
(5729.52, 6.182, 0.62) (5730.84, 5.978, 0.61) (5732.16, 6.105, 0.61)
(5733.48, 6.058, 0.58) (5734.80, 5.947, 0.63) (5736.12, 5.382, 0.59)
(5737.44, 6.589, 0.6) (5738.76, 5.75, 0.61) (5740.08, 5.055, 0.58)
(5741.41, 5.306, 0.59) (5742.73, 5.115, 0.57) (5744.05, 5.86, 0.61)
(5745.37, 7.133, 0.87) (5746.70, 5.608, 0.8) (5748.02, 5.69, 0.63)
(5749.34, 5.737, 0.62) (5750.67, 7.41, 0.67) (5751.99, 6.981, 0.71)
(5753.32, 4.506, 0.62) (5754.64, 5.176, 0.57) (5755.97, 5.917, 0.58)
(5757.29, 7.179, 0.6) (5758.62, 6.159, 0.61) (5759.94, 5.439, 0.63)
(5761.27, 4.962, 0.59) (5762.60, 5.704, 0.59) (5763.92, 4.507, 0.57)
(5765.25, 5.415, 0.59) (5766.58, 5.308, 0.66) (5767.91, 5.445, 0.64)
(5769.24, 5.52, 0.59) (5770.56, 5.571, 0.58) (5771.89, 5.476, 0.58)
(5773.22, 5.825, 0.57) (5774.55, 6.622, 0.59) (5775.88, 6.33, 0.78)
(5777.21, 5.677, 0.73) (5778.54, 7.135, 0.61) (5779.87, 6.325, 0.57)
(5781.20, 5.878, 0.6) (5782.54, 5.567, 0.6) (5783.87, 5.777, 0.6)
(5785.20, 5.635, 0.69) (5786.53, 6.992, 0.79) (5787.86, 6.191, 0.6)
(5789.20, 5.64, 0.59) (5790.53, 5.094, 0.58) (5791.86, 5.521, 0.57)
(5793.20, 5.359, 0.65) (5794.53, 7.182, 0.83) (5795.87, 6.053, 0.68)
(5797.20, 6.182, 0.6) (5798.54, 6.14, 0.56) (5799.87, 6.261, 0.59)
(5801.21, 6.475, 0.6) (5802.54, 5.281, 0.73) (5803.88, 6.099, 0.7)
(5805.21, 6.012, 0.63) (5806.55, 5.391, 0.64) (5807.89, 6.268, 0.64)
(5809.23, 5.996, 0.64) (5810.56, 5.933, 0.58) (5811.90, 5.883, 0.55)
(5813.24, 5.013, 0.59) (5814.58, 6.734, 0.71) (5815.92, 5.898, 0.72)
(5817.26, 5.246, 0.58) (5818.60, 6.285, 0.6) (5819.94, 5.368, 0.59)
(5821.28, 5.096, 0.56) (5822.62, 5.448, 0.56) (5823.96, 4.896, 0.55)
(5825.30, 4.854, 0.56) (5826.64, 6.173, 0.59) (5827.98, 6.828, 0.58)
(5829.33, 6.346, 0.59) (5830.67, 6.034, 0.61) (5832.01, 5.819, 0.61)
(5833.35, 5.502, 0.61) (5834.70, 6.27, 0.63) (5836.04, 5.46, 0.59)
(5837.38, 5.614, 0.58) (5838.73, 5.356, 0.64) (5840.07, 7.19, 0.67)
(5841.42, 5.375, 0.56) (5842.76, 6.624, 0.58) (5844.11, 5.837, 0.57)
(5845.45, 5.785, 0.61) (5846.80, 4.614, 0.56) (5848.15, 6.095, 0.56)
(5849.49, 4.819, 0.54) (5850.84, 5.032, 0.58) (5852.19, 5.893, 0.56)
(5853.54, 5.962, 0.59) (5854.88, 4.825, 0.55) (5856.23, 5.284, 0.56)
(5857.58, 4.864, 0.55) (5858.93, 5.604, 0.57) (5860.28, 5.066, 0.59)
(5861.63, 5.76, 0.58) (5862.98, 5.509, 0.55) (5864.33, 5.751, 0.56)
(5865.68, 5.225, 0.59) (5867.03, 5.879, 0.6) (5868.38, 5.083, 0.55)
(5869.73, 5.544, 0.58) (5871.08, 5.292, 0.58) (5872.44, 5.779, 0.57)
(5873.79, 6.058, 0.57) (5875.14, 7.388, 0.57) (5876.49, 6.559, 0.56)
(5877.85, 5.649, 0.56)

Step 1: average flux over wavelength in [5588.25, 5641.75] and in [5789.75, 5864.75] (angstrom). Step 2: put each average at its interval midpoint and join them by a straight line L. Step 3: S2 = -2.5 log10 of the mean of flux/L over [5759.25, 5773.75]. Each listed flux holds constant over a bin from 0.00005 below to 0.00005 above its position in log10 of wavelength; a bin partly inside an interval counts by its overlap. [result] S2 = 0.05 mag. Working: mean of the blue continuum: 5.43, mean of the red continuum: 5.74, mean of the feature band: 5.38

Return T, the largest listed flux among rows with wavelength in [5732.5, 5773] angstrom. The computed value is 7.41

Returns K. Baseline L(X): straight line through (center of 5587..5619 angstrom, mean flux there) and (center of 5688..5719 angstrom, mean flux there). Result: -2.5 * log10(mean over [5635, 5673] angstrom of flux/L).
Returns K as -0.067 mag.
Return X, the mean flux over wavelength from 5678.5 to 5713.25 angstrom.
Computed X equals 5.65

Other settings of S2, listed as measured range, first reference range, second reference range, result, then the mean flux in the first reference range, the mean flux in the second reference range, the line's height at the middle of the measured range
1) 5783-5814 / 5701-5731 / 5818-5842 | -0.04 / 5.62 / 5.77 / 5.73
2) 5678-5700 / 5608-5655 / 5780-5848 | -0.03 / 5.61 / 5.85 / 5.69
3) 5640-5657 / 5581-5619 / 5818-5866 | -0.09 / 5.3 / 5.63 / 5.37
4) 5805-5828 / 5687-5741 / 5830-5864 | -0.01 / 5.72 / 5.61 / 5.64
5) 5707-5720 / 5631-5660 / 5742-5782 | 0.07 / 5.64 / 5.85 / 5.76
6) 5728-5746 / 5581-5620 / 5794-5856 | -0.05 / 5.31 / 5.81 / 5.61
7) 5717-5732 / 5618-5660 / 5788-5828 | -0.07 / 5.6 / 5.81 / 5.7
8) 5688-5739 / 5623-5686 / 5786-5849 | 0.01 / 5.75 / 5.86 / 5.79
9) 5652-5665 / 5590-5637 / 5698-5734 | -0.02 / 5.43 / 5.68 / 5.54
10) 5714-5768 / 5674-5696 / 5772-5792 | 0.02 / 5.83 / 6.01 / 5.93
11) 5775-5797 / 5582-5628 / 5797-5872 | -0.08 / 5.36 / 5.69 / 5.62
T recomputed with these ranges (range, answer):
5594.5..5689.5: 6.696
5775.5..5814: 7.182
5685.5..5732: 7.448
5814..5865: 7.19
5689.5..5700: 6.281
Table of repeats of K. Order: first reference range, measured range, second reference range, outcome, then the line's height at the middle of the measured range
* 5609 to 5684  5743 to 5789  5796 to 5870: -0.04 mag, 5.7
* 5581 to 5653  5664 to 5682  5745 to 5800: -0.07 mag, 5.63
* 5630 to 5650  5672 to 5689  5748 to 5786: -0.02 mag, 5.73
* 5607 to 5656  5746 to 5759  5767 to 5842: -0.04 mag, 5.8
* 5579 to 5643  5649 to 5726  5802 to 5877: -0.05 mag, 5.51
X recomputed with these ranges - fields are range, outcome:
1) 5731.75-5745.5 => 5.79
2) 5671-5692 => 5.86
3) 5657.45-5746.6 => 5.77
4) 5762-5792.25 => 5.79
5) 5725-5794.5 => 5.82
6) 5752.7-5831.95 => 5.82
